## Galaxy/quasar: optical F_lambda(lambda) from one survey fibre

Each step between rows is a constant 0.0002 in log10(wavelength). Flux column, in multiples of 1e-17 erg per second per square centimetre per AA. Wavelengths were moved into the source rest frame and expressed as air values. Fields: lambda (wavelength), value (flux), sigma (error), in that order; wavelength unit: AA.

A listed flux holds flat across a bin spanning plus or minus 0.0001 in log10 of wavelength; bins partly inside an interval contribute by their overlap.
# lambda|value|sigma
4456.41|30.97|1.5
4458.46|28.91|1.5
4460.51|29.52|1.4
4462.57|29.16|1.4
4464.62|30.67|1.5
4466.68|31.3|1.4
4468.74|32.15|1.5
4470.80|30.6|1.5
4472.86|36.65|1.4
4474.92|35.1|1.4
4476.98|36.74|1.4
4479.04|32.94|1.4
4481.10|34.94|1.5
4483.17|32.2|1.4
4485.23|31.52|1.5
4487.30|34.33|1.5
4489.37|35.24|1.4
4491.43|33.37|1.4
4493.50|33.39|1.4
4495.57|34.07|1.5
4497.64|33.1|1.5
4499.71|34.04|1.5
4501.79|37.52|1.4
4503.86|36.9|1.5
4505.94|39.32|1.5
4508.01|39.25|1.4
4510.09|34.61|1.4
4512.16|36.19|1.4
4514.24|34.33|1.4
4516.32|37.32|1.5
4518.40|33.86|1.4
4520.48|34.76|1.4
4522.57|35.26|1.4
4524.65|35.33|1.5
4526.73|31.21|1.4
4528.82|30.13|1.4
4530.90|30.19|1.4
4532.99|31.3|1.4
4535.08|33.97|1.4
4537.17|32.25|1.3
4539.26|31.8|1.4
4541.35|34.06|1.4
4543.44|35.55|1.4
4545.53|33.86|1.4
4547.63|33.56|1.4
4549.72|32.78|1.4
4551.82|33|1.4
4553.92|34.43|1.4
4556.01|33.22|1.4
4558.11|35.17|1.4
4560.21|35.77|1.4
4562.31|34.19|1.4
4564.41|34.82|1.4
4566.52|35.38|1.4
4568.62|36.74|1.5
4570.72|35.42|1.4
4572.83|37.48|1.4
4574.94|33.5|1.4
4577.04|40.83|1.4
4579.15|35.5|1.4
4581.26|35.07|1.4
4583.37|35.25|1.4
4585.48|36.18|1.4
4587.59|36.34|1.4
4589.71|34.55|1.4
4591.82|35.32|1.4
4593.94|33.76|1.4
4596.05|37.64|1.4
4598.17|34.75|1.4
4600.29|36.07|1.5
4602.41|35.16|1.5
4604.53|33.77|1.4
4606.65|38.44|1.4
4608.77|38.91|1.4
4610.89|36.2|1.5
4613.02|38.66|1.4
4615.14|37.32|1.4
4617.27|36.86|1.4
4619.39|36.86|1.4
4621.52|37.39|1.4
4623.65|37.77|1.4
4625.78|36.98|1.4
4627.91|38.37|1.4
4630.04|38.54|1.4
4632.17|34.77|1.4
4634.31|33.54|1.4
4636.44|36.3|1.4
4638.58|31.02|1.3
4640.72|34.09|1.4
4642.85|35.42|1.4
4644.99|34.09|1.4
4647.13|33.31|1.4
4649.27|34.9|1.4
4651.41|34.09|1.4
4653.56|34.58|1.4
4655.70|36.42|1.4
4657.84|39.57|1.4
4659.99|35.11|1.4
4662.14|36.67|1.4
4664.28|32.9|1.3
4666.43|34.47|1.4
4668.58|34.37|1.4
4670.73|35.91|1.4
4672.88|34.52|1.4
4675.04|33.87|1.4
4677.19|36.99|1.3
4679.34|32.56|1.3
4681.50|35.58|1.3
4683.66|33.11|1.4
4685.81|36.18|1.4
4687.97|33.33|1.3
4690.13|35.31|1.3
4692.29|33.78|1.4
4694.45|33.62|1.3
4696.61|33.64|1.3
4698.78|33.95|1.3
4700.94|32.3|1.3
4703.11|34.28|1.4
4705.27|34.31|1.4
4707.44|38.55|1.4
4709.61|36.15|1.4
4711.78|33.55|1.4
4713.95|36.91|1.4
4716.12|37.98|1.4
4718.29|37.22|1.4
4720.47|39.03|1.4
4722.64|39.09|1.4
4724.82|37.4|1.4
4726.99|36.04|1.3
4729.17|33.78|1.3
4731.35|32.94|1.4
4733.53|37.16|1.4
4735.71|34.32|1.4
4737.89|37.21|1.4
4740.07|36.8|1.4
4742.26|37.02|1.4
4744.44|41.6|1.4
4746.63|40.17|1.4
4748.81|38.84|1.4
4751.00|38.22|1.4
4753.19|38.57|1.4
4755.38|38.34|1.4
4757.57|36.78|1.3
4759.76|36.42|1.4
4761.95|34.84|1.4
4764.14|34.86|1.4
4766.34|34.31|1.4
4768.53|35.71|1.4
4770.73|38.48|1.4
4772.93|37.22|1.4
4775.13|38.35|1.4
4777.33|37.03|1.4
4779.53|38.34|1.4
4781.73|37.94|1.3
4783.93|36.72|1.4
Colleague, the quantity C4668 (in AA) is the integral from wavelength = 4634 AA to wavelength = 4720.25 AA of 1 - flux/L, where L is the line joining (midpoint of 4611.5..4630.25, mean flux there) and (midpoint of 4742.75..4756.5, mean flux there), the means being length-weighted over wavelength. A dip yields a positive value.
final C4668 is 7.6 AA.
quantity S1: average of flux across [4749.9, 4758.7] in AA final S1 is 38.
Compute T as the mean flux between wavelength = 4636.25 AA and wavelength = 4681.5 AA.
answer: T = 34.8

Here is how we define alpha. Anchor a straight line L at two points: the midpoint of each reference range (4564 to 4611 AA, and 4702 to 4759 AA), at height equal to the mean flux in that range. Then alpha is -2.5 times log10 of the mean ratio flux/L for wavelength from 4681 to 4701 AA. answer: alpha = 0.08 mag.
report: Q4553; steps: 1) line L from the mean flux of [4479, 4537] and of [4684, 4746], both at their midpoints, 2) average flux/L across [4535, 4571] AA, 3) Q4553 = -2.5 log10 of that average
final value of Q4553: 0.01 mag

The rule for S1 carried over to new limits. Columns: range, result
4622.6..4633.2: 37.3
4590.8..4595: 34.5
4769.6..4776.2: 38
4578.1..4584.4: 35.3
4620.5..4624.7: 37.6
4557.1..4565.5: 35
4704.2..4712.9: 35.6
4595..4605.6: 35.5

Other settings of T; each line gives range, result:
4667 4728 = 35.3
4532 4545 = 33.2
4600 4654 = 35.9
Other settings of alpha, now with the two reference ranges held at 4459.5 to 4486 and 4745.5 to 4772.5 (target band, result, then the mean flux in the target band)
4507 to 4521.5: -0.08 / 35.8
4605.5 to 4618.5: -0.09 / 37.7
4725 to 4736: 0.05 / 35.1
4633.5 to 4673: 0.02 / 34.8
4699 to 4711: 0.04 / 35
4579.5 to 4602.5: -0.03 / 35.5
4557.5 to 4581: -0.05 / 35.9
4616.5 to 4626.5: -0.07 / 37.2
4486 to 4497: -0.04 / 34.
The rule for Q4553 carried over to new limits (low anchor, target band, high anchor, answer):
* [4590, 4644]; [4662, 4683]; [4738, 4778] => 0.060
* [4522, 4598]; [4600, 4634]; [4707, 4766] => -0.050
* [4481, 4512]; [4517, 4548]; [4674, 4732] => 0.059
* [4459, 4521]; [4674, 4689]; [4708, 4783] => 0.054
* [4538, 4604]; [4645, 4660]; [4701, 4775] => 0.016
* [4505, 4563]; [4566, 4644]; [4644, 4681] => -0.046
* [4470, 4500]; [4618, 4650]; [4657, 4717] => -0.028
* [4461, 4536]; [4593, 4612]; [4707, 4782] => -0.026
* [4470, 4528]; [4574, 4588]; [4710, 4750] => -0.016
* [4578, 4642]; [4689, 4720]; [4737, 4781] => 0.053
